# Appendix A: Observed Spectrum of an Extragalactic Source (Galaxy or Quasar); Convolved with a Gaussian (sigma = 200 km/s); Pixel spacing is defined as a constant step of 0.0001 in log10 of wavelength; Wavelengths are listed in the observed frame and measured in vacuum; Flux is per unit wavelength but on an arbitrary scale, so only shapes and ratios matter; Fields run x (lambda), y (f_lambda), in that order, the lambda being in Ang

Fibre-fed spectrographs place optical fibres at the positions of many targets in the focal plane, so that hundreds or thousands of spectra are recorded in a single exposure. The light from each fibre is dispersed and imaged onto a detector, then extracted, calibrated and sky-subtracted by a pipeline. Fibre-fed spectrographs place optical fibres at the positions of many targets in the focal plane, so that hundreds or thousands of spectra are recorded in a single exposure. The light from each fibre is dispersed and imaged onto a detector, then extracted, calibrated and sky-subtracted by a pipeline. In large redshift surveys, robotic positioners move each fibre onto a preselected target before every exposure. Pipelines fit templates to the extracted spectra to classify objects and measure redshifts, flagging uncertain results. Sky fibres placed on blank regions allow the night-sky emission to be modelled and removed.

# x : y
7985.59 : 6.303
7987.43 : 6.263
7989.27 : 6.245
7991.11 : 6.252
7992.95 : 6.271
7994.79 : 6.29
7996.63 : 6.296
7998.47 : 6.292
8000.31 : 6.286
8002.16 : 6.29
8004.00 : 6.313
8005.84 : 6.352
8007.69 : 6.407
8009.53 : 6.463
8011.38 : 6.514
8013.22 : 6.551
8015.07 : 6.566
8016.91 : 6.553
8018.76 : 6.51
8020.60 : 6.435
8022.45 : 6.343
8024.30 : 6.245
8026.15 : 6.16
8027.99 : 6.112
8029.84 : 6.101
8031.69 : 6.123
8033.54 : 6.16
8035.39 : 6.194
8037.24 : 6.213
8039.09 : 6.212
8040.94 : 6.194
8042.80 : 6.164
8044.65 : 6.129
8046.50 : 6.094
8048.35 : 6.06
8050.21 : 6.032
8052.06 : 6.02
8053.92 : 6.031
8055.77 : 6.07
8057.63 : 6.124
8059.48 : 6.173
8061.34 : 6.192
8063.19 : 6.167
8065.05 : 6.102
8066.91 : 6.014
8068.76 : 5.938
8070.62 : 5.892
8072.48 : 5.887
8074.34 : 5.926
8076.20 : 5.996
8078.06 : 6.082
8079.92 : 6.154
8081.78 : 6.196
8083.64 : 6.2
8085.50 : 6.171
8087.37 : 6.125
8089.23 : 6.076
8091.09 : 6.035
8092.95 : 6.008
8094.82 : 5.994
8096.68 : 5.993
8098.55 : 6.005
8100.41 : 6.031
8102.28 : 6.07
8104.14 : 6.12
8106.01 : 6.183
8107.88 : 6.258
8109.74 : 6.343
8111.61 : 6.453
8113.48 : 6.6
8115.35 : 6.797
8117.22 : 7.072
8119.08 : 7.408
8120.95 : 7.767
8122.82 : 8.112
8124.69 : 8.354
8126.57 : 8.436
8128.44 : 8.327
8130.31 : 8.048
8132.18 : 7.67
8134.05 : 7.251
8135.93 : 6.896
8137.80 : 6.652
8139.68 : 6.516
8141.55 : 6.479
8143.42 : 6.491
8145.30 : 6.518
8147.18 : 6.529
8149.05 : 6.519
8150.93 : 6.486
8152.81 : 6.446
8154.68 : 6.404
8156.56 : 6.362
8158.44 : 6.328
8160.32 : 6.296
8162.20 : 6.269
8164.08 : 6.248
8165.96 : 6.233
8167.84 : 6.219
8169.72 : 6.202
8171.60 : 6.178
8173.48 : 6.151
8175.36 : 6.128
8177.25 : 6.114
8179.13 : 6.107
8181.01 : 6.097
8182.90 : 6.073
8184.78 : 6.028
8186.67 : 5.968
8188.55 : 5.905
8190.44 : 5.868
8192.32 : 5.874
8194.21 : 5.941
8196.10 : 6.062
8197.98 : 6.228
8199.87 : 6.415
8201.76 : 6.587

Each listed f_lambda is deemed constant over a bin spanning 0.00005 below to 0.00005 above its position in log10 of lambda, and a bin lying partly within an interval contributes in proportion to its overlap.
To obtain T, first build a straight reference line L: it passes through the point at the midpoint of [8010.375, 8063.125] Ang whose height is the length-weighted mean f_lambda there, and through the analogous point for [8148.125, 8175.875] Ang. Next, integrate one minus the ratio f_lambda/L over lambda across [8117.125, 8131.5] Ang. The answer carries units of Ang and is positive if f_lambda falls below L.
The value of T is -3.9 Ang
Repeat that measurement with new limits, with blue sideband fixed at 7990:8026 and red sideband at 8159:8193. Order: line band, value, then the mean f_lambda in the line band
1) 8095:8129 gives -3.6 Ang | 6.87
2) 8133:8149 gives -1.3 Ang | 6.67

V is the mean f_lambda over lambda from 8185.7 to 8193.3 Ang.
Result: 5.9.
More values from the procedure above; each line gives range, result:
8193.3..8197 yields 6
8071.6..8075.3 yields 5.9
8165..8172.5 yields 6.21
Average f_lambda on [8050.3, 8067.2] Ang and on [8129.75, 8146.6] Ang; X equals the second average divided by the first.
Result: 1.1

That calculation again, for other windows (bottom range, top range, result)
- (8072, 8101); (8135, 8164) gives 1.07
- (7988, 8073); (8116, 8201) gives 1.06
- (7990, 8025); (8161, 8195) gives 0.95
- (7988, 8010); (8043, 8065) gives 0.97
